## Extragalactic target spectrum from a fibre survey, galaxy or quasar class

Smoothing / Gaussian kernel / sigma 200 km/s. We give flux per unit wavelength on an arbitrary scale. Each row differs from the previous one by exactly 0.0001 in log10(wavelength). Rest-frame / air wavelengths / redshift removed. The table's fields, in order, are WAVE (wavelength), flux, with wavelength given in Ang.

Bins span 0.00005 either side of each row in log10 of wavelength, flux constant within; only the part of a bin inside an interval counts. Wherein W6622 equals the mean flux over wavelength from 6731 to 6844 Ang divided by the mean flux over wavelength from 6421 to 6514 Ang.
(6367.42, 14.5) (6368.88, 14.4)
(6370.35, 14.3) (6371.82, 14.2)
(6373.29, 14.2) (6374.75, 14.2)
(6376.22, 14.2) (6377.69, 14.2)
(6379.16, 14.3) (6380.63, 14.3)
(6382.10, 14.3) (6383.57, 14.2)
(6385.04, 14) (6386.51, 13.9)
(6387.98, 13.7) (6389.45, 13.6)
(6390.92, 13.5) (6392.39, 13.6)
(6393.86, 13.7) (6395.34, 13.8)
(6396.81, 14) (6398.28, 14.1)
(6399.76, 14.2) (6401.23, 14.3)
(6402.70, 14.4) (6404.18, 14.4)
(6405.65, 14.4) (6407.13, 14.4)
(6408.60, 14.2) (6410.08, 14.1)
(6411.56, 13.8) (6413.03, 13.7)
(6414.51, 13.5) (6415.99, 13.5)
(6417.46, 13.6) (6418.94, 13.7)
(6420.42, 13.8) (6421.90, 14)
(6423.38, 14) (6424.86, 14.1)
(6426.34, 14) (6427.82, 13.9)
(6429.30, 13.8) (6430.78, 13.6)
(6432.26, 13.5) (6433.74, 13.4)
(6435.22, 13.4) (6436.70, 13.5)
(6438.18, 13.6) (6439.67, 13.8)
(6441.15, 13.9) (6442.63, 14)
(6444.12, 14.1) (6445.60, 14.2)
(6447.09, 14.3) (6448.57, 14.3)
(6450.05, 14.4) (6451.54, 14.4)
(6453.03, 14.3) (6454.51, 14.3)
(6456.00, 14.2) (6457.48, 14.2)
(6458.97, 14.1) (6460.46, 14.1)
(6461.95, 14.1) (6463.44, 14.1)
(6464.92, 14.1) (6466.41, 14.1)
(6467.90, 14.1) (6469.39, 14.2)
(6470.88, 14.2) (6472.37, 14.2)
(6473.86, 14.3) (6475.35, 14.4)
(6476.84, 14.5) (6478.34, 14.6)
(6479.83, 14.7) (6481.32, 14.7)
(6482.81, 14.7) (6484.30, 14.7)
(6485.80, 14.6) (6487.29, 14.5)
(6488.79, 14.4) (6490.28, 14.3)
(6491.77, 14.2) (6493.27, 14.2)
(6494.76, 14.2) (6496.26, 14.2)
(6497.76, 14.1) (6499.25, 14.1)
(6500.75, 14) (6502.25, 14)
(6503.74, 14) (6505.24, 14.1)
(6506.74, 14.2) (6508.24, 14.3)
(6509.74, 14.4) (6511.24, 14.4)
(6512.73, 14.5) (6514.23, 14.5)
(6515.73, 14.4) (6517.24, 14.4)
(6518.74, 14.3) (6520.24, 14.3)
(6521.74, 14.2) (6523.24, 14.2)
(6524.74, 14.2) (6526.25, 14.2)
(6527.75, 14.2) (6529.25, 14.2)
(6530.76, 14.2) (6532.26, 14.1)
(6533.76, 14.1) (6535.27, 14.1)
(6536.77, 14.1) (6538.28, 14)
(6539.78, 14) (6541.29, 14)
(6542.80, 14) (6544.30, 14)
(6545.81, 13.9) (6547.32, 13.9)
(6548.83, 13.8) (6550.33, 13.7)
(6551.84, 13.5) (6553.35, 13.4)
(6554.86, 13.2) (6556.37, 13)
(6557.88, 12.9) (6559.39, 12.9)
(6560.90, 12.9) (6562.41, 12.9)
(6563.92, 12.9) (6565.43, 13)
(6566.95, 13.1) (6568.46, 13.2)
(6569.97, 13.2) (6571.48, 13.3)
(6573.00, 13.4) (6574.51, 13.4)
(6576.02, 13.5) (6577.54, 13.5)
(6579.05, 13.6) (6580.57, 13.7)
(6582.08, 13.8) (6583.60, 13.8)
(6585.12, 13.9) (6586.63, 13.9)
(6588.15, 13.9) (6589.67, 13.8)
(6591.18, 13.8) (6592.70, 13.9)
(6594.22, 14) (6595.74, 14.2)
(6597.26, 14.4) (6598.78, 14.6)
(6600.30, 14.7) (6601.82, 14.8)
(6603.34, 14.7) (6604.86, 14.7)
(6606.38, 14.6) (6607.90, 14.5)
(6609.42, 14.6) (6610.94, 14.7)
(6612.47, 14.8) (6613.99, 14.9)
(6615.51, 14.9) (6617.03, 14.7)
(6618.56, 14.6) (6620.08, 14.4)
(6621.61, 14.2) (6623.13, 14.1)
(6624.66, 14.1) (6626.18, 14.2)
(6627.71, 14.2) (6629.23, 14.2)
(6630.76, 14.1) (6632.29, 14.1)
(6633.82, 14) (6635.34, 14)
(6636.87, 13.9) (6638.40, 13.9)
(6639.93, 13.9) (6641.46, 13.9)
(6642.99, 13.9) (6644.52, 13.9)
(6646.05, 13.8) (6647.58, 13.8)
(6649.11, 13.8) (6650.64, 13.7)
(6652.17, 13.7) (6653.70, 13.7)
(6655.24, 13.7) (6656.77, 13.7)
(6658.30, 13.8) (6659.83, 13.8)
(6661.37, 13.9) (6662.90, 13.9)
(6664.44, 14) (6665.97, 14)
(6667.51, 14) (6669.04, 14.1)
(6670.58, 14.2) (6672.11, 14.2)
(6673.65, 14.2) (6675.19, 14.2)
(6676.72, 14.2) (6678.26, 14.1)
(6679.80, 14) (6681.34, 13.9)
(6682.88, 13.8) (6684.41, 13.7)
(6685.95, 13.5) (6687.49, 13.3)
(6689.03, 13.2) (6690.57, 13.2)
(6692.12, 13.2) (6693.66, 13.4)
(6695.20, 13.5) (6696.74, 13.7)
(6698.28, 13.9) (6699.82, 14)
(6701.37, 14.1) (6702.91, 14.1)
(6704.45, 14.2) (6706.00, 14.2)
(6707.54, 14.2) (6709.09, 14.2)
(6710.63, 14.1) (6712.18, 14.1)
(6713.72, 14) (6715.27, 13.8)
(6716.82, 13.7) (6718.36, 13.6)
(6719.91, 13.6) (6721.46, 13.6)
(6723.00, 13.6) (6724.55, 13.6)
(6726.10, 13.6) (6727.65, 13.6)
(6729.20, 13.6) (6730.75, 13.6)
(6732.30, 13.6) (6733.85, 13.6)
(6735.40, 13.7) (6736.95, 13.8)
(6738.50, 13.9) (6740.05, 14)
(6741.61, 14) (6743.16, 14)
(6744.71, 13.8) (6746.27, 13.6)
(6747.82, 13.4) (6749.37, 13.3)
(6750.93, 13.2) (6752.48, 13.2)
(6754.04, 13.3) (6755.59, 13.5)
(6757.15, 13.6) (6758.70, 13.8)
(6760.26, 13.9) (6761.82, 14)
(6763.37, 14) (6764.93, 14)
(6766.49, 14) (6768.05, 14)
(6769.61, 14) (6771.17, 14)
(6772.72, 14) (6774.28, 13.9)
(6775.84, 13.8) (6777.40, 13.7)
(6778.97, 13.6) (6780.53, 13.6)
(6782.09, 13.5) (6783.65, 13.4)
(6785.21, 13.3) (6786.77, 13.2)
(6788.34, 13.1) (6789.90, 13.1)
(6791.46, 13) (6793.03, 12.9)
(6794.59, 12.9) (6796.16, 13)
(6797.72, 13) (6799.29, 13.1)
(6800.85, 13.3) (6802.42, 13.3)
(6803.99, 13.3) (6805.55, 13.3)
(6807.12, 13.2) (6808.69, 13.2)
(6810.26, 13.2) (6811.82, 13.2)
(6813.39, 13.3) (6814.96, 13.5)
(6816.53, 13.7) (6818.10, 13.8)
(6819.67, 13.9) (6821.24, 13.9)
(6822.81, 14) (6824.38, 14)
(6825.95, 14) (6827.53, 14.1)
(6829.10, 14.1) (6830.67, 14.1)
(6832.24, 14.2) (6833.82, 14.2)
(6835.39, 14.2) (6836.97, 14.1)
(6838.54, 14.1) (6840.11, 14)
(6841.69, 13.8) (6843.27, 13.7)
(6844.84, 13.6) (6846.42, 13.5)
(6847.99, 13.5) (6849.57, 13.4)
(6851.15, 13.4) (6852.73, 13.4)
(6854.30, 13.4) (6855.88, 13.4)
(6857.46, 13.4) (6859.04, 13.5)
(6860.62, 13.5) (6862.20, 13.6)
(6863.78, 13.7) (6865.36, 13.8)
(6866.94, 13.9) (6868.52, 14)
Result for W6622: 0.96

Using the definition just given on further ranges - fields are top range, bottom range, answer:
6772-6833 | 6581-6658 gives 0.95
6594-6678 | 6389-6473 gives 1.01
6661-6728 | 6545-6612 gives 1.01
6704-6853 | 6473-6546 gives 0.96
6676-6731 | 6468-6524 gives 0.96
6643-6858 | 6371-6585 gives 0.98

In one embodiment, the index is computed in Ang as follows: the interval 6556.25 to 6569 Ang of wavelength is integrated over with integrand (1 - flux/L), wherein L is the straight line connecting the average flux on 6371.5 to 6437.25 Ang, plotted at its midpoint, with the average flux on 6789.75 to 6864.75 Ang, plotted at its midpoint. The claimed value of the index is 0.8 Ang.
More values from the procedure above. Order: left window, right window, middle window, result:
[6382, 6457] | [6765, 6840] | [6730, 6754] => 0.05 Ang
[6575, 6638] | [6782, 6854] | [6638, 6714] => 0.68 Ang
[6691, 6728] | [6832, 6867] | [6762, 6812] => 1.09 Ang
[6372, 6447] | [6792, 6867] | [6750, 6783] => -0.23 Ang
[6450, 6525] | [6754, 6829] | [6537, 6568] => 1.48 Ang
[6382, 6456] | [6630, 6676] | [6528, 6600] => 1.30 Ang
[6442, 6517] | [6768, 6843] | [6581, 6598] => 0.14 Ang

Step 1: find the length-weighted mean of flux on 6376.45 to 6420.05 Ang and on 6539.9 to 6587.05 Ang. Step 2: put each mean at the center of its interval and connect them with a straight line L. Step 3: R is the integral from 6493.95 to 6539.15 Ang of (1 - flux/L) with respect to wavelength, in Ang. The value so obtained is -2.0 Ang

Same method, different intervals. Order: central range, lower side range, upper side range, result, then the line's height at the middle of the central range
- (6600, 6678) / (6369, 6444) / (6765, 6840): -2.4 Ang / 13.7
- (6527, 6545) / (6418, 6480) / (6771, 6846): -0.2 Ang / 13.9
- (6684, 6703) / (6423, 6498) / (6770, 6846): 0.3 Ang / 13.8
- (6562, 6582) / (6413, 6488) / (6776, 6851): 0.9 Ang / 13.9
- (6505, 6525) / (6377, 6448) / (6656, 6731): -0.6 Ang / 13.9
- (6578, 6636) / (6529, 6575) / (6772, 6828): -3.2 Ang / 13.5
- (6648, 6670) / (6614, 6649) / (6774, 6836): 0.3 Ang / 14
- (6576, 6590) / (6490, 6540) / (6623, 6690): 0.3 Ang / 14.1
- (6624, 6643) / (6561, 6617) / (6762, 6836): -0.2 Ang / 13.9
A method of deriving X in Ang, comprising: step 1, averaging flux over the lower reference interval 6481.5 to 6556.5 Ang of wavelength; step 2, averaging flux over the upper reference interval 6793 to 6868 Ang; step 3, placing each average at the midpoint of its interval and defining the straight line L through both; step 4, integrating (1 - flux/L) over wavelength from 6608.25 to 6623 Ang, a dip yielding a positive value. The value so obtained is -0.7 Ang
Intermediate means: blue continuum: 14.1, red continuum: 13.6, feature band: 14.6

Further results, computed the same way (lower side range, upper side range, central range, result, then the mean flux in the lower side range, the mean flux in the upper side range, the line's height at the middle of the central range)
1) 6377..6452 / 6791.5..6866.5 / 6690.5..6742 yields -0.4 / 13.9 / 13.6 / 13.7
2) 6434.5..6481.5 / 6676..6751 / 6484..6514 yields -0.4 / 14.2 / 13.8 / 14.1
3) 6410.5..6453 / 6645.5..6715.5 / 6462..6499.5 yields -1.3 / 13.9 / 13.9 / 13.9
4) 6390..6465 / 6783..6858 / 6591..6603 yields -0.5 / 14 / 13.5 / 13.8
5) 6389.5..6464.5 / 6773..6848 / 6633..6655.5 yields -0.2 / 14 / 13.6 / 13.7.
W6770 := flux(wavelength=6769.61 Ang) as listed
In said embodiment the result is 14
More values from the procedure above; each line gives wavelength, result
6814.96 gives 13.5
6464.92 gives 14.1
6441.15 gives 13.9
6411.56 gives 13.8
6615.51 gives 14.9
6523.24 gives 14.2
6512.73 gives 14.5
